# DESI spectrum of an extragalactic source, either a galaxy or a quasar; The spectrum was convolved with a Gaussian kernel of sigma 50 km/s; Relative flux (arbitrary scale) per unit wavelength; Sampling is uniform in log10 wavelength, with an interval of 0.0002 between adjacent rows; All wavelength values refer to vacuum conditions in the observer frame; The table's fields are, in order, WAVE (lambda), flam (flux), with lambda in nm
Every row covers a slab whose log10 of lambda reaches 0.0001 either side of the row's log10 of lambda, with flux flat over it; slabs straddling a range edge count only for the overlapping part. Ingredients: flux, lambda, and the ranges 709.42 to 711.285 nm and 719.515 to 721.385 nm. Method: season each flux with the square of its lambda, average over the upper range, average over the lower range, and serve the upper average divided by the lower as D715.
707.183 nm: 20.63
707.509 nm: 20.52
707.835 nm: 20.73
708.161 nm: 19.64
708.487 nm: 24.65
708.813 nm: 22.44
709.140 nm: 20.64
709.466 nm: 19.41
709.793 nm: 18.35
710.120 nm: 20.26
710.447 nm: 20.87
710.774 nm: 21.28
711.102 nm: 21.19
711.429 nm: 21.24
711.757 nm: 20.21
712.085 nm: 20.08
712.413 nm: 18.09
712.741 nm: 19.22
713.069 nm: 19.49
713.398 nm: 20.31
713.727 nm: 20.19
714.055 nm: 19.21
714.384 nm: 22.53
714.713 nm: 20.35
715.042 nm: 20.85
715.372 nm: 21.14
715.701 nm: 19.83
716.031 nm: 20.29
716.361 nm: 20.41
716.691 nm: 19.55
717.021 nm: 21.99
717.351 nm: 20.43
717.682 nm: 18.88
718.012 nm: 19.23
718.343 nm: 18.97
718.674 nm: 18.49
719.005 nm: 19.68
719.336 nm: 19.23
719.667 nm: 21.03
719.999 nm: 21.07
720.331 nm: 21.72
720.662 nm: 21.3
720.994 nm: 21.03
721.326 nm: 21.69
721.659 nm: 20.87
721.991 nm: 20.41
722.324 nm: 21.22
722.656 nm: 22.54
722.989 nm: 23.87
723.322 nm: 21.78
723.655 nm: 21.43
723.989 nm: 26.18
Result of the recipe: 1.1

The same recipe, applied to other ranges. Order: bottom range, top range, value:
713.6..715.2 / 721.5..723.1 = 1.08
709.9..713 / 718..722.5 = 1.04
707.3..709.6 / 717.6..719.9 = 0.94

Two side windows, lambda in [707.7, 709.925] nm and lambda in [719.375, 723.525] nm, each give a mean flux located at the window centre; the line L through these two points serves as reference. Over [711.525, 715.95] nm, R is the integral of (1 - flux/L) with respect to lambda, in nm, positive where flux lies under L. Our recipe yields 0.20 nm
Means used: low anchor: 20.9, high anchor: 21.5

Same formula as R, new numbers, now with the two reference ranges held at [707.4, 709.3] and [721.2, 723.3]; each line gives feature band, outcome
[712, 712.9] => 0.105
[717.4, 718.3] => 0.102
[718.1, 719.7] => 0.174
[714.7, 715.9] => 0.059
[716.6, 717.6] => 0.049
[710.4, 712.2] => 0.059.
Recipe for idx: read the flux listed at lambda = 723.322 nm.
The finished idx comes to 21.78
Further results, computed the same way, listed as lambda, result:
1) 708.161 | 19.64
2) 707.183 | 20.63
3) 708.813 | 22.44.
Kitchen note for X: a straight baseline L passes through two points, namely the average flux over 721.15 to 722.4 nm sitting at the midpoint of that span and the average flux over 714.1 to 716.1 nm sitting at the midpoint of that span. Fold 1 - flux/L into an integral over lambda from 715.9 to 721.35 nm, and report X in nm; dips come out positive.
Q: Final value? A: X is 0.167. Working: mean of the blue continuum 20.8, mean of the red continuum 21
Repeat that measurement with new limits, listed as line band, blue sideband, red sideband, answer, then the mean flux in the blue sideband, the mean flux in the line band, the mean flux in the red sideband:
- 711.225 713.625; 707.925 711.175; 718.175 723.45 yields 0.119 nm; 20.9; 19.8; 20.9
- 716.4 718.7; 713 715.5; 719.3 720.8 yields 0.115 nm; 20.5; 19.8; 21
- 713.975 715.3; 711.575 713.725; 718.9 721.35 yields -0.061 nm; 19.6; 20.9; 20.8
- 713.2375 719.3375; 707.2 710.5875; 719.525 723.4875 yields 0.319 nm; 20.7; 20.1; 21.5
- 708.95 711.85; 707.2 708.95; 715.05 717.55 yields 0.111 nm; 21.5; 20.4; 20.5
